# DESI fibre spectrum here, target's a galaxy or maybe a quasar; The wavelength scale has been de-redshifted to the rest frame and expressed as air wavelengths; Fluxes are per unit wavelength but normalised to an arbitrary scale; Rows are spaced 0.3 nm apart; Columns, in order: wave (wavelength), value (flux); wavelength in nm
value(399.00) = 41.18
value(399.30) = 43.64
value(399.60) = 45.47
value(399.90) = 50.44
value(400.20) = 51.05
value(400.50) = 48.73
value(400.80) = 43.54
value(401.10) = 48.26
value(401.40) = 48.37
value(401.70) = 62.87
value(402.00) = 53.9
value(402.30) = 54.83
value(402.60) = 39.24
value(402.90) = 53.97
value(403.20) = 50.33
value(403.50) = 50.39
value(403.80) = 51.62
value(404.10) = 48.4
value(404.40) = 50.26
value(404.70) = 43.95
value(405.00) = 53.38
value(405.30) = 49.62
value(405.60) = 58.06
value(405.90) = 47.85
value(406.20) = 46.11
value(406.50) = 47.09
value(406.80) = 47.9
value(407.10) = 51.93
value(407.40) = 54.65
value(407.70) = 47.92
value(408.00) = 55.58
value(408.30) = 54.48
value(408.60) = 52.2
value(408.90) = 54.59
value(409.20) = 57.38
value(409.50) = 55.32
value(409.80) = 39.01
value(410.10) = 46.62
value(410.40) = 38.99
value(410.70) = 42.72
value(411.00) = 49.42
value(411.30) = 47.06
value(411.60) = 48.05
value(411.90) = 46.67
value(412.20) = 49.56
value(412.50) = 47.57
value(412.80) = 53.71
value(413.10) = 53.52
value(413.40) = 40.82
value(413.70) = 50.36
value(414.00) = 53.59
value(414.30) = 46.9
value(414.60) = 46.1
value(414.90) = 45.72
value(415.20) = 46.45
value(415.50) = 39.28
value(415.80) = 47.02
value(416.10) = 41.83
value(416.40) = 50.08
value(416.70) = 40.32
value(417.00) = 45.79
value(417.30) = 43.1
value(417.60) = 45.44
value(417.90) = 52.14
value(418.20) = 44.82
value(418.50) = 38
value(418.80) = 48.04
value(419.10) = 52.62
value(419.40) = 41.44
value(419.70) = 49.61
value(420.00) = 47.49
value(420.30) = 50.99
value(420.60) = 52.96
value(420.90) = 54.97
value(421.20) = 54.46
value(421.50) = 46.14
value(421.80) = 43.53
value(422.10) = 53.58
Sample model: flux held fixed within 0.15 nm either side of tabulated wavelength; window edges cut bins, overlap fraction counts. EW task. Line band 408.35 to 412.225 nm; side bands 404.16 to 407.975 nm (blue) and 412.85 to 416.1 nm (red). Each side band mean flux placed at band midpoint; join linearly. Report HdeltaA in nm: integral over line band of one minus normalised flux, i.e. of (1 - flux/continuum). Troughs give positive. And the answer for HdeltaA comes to 0.009 nm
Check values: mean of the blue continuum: 50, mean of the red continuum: 46.9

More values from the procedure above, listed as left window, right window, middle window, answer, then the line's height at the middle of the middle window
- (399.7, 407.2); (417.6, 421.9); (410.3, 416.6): 0.26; 49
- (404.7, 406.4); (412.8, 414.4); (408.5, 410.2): -0.03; 49.9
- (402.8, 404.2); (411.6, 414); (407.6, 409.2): -0.11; 50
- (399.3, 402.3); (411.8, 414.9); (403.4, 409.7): -0.22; 49.5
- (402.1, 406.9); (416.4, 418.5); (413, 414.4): -0.08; 46.4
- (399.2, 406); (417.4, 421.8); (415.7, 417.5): 0.15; 48.6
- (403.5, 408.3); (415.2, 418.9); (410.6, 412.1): 0.02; 47.6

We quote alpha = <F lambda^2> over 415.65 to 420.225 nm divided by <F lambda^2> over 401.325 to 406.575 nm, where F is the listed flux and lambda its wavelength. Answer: 0.97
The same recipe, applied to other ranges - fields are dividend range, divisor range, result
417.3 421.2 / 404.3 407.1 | 1.04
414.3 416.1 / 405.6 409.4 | 0.90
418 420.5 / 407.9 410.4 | 0.96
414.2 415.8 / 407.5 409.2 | 0.87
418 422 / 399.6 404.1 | 1.05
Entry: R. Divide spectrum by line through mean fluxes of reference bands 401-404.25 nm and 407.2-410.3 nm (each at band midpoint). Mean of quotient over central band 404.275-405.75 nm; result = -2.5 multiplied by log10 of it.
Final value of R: 0.01 mag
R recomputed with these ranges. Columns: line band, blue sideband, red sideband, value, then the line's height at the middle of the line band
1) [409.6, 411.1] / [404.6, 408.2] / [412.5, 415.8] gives 0.13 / 49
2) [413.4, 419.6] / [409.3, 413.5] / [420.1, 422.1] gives 0.07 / 49.1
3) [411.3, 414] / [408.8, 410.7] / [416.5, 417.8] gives -0.06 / 46.5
